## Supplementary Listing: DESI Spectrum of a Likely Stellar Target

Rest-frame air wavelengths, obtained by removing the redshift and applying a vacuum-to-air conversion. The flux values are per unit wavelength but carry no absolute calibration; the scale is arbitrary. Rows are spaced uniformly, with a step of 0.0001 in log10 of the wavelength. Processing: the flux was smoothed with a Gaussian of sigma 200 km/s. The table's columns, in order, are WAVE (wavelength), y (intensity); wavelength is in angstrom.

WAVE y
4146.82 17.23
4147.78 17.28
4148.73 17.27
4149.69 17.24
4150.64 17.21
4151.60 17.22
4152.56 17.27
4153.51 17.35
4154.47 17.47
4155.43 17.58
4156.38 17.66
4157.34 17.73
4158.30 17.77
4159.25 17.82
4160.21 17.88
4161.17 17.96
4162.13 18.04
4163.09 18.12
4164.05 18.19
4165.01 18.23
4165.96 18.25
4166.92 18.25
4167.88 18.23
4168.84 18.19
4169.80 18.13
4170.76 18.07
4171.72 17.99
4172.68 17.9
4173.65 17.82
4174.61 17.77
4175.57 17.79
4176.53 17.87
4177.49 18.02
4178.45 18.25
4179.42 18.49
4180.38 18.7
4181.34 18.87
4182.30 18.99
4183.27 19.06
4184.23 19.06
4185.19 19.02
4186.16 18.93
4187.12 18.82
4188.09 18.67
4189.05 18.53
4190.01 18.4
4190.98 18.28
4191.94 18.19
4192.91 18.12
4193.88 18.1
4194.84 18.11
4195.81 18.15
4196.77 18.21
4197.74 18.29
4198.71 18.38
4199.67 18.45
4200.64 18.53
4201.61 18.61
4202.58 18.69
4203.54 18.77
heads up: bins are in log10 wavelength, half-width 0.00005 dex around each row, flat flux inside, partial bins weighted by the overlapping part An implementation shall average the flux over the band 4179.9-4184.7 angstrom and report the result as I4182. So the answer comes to 18.9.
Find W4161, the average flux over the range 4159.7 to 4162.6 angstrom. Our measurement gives 17.9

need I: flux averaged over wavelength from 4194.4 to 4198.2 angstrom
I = 18.2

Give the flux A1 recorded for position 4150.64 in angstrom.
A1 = 17.21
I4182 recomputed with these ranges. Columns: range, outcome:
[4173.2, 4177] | 17.8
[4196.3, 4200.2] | 18.3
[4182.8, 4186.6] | 19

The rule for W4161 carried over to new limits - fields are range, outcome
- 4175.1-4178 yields 17.9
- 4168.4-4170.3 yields 18.2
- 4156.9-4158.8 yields 17.8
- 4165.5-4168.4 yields 18.2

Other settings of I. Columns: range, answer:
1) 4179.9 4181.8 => 18.8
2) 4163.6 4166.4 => 18.3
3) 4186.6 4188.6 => 18.8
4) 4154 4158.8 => 17.7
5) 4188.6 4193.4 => 18.3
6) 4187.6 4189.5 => 18.6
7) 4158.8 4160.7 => 17.8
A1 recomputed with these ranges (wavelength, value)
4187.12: 18.82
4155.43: 17.58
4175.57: 17.79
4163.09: 18.12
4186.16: 18.93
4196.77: 18.21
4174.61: 17.77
